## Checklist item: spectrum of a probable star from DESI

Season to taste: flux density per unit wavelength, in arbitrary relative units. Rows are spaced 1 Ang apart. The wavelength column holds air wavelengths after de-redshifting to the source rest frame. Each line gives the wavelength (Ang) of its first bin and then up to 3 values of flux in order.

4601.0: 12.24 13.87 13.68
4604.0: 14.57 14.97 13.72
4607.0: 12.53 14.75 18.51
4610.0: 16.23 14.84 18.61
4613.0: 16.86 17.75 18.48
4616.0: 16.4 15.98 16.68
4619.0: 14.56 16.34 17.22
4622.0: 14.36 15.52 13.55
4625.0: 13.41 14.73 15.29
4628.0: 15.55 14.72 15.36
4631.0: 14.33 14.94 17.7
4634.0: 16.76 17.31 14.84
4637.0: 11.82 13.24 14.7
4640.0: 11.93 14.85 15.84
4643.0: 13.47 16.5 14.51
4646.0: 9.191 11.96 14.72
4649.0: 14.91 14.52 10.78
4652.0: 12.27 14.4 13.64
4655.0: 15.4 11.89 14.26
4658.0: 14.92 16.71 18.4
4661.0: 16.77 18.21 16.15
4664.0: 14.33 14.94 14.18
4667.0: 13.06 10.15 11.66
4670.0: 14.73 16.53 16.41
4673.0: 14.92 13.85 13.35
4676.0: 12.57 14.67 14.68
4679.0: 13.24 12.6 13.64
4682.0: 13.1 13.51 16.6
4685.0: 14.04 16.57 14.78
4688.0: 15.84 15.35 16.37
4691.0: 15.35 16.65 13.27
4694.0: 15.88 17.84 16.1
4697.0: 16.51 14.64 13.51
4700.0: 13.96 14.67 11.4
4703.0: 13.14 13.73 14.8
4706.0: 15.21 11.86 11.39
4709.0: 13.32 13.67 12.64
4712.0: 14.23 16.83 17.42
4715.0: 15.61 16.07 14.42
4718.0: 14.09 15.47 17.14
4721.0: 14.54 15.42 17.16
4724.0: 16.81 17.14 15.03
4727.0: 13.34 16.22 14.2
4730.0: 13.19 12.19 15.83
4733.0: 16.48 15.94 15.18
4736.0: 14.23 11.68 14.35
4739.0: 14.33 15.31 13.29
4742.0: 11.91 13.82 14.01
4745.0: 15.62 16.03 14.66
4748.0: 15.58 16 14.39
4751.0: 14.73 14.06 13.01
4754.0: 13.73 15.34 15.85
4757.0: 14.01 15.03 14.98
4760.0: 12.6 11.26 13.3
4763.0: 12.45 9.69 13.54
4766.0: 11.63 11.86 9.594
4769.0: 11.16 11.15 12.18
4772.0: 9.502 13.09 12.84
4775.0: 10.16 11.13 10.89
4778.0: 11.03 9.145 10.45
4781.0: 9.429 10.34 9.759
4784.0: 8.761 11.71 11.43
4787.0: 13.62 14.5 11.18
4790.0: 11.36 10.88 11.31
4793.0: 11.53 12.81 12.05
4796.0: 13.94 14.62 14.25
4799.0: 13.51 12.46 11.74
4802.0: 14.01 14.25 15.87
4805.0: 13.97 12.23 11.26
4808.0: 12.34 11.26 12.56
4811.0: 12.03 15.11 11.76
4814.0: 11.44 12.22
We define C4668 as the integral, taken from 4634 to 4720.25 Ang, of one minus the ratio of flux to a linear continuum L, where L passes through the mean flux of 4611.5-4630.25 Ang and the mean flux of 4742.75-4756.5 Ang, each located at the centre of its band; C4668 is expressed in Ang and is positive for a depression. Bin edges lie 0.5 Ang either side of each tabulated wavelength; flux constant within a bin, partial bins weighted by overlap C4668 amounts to 5.12 Ang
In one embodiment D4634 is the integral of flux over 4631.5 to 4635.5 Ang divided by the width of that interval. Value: 16.7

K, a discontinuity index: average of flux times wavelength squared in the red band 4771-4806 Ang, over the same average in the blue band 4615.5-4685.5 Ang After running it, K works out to 0.87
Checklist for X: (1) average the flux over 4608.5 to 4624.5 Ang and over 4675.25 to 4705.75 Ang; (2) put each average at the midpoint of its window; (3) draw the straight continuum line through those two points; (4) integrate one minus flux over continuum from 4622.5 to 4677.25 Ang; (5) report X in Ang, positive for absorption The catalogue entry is 3.93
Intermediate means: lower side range 16.4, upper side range 14.6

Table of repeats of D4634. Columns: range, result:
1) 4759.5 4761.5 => 11.9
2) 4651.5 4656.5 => 13.5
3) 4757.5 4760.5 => 14.2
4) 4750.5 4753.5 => 13.9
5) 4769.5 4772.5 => 10.9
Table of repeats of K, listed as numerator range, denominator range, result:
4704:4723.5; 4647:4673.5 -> 1.04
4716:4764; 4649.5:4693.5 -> 1.03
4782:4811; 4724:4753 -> 0.87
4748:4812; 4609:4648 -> 0.87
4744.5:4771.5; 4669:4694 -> 0.95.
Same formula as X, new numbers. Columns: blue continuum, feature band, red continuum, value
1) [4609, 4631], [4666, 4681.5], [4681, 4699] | 1.71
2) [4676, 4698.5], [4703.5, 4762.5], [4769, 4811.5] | -4.05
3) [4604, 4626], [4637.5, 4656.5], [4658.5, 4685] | 1.83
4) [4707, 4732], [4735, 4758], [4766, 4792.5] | -2.20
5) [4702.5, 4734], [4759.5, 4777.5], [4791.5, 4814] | 2.80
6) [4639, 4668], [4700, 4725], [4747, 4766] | -1.12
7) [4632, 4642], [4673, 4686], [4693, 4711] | 0.38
